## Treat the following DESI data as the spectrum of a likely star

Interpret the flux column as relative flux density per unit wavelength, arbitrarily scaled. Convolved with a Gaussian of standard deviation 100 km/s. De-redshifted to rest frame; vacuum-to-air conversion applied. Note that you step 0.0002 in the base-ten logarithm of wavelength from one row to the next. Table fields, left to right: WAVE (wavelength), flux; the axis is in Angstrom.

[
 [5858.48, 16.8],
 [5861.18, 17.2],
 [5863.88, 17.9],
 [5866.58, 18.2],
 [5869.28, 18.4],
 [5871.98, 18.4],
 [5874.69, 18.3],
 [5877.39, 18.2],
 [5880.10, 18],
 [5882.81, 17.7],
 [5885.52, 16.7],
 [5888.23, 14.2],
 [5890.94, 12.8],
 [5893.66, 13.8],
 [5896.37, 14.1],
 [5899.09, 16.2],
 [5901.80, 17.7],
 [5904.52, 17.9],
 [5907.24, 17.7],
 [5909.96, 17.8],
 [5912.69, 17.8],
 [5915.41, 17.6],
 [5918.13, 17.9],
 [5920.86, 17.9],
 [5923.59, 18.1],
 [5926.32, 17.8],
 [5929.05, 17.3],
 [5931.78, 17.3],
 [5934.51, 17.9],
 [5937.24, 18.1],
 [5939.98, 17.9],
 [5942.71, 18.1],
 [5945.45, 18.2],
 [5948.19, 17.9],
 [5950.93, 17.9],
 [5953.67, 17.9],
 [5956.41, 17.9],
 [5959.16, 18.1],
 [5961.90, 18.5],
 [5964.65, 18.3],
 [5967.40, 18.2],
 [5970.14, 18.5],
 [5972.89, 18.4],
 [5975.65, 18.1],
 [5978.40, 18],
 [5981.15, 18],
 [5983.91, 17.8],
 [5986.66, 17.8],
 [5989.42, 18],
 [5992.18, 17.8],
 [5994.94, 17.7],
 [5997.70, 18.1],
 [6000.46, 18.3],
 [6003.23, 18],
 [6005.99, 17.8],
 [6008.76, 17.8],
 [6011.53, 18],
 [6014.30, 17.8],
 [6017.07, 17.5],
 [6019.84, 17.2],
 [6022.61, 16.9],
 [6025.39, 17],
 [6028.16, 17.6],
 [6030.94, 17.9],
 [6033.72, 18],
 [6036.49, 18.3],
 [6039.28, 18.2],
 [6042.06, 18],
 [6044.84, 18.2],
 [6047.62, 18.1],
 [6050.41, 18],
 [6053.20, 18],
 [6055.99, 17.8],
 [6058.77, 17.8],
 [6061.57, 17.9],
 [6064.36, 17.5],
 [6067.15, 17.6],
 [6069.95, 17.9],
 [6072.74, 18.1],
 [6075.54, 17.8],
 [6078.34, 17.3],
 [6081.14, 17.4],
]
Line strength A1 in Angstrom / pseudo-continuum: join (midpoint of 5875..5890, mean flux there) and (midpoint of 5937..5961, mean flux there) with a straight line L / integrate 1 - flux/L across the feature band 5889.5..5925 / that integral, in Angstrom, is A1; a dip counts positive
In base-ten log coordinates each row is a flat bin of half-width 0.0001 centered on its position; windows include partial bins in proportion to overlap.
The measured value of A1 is 1.3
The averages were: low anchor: 16.9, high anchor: 18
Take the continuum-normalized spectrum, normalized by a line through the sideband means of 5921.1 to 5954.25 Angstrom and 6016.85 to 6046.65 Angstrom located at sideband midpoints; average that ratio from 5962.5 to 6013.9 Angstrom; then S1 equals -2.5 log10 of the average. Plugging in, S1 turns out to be -0.01 mag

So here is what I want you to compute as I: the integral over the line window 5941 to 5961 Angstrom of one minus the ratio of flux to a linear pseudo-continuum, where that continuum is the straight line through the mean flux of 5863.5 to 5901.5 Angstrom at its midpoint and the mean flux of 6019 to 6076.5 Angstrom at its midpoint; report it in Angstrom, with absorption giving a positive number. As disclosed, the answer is -1.04 Angstrom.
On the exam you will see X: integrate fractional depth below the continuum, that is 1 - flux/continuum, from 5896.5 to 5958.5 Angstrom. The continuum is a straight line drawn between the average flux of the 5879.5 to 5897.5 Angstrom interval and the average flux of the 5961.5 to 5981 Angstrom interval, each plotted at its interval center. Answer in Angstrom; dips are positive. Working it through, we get -3.9 Angstrom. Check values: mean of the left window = 15.2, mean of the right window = 18.3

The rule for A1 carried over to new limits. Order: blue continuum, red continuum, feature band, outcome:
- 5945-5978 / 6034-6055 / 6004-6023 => 0.52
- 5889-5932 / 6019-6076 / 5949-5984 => -1.86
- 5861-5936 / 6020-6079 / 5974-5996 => -0.47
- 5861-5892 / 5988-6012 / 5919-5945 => -0.45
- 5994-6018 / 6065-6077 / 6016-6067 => 0.25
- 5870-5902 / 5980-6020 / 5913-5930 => -0.98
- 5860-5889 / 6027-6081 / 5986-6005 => -0.17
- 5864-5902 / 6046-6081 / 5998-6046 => -0.73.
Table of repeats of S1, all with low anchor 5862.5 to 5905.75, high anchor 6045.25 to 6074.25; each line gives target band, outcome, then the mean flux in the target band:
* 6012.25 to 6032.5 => 0.01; 17.4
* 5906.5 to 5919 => -0.05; 17.8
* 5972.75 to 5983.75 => -0.04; 18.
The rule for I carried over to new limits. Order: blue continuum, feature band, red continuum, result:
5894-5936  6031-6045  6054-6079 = -0.3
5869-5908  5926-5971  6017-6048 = -2.4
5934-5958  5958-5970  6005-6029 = -0.3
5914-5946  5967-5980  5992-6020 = -0.3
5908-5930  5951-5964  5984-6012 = -0.2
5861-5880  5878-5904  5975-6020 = 3.3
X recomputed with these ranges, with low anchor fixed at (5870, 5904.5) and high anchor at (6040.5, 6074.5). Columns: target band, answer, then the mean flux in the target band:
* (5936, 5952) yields -1.0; 18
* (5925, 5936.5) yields -0.5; 17.6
